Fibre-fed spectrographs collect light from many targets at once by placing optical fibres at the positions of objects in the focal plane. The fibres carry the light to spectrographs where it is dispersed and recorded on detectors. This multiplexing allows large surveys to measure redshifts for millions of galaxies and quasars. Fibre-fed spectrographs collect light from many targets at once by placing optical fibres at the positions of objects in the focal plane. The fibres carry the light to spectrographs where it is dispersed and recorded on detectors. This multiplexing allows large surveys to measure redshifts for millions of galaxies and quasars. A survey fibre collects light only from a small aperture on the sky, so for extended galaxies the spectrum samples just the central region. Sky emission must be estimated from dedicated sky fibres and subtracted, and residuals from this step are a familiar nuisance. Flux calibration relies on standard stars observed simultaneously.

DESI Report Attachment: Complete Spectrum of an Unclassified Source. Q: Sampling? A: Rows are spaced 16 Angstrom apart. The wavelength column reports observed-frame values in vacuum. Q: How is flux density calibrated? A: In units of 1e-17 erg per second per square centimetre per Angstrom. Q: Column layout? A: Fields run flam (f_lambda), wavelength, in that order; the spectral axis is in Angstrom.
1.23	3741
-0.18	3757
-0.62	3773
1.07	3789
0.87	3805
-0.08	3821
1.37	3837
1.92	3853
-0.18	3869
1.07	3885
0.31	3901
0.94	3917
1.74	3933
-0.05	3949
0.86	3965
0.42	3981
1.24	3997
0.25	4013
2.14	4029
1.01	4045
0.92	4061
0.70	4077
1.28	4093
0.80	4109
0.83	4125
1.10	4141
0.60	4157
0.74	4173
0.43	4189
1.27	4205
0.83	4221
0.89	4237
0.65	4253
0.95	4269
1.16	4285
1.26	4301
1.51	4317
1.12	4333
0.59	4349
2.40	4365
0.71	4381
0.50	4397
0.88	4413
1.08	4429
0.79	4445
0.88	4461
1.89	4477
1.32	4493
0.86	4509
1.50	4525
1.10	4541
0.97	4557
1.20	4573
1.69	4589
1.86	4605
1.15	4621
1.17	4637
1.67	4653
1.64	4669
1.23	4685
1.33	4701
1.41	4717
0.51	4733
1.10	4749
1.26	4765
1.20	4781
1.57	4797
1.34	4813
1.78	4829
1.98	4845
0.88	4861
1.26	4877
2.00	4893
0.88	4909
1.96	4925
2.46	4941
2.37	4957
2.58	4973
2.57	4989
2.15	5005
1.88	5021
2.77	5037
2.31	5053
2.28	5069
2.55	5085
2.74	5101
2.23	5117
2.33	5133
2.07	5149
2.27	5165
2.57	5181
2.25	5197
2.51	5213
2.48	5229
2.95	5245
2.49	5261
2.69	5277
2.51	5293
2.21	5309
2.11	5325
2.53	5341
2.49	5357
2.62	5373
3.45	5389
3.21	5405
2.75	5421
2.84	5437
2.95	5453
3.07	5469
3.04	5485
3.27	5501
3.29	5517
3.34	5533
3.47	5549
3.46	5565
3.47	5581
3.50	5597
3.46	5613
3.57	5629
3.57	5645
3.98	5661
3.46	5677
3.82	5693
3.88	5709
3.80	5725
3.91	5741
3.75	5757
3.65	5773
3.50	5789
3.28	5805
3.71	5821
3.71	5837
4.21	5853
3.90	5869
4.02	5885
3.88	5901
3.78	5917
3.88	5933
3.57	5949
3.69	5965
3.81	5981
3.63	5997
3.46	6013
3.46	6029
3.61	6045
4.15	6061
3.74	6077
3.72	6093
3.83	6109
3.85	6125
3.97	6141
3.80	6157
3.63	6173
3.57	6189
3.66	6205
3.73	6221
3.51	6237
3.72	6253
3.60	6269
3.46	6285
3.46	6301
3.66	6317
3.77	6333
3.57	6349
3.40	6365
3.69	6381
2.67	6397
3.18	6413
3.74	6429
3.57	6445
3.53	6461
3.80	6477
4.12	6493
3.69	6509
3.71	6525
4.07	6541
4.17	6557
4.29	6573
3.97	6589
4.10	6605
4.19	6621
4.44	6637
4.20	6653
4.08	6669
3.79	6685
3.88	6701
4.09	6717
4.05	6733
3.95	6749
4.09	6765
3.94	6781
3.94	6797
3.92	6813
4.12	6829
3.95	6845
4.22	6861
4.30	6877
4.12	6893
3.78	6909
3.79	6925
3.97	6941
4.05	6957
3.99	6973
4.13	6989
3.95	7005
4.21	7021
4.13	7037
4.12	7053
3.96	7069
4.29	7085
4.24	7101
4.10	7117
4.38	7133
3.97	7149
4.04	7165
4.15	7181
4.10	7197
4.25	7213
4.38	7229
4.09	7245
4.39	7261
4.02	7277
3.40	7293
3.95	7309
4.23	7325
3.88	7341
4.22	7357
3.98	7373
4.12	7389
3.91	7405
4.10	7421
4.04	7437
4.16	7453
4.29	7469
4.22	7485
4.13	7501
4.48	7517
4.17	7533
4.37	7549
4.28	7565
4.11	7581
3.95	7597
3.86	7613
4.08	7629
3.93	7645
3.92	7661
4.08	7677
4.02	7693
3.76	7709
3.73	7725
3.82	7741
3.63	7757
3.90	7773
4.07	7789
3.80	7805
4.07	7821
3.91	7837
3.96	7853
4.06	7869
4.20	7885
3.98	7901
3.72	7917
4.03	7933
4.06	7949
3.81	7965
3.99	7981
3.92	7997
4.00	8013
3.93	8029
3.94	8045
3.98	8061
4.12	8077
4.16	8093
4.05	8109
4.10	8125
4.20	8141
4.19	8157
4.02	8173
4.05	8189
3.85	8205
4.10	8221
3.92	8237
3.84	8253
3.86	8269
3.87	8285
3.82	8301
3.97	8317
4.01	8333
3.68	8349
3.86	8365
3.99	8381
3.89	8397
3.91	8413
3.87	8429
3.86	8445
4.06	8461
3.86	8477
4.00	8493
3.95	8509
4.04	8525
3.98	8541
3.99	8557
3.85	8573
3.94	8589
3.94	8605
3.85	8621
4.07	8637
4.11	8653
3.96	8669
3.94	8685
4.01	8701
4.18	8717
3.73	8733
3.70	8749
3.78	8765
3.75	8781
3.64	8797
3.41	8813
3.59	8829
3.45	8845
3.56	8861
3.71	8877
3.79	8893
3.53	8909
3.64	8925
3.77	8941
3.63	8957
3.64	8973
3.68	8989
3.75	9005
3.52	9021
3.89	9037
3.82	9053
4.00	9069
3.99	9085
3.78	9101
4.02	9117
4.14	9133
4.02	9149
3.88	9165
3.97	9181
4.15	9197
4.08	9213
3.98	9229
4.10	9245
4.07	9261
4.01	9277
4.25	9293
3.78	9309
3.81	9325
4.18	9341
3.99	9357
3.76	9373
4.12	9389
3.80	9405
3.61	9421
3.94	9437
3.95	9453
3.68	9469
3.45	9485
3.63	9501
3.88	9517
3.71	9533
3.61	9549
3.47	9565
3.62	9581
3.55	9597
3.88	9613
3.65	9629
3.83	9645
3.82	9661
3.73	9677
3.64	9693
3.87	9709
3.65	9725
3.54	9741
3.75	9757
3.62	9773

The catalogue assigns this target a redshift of 0.24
